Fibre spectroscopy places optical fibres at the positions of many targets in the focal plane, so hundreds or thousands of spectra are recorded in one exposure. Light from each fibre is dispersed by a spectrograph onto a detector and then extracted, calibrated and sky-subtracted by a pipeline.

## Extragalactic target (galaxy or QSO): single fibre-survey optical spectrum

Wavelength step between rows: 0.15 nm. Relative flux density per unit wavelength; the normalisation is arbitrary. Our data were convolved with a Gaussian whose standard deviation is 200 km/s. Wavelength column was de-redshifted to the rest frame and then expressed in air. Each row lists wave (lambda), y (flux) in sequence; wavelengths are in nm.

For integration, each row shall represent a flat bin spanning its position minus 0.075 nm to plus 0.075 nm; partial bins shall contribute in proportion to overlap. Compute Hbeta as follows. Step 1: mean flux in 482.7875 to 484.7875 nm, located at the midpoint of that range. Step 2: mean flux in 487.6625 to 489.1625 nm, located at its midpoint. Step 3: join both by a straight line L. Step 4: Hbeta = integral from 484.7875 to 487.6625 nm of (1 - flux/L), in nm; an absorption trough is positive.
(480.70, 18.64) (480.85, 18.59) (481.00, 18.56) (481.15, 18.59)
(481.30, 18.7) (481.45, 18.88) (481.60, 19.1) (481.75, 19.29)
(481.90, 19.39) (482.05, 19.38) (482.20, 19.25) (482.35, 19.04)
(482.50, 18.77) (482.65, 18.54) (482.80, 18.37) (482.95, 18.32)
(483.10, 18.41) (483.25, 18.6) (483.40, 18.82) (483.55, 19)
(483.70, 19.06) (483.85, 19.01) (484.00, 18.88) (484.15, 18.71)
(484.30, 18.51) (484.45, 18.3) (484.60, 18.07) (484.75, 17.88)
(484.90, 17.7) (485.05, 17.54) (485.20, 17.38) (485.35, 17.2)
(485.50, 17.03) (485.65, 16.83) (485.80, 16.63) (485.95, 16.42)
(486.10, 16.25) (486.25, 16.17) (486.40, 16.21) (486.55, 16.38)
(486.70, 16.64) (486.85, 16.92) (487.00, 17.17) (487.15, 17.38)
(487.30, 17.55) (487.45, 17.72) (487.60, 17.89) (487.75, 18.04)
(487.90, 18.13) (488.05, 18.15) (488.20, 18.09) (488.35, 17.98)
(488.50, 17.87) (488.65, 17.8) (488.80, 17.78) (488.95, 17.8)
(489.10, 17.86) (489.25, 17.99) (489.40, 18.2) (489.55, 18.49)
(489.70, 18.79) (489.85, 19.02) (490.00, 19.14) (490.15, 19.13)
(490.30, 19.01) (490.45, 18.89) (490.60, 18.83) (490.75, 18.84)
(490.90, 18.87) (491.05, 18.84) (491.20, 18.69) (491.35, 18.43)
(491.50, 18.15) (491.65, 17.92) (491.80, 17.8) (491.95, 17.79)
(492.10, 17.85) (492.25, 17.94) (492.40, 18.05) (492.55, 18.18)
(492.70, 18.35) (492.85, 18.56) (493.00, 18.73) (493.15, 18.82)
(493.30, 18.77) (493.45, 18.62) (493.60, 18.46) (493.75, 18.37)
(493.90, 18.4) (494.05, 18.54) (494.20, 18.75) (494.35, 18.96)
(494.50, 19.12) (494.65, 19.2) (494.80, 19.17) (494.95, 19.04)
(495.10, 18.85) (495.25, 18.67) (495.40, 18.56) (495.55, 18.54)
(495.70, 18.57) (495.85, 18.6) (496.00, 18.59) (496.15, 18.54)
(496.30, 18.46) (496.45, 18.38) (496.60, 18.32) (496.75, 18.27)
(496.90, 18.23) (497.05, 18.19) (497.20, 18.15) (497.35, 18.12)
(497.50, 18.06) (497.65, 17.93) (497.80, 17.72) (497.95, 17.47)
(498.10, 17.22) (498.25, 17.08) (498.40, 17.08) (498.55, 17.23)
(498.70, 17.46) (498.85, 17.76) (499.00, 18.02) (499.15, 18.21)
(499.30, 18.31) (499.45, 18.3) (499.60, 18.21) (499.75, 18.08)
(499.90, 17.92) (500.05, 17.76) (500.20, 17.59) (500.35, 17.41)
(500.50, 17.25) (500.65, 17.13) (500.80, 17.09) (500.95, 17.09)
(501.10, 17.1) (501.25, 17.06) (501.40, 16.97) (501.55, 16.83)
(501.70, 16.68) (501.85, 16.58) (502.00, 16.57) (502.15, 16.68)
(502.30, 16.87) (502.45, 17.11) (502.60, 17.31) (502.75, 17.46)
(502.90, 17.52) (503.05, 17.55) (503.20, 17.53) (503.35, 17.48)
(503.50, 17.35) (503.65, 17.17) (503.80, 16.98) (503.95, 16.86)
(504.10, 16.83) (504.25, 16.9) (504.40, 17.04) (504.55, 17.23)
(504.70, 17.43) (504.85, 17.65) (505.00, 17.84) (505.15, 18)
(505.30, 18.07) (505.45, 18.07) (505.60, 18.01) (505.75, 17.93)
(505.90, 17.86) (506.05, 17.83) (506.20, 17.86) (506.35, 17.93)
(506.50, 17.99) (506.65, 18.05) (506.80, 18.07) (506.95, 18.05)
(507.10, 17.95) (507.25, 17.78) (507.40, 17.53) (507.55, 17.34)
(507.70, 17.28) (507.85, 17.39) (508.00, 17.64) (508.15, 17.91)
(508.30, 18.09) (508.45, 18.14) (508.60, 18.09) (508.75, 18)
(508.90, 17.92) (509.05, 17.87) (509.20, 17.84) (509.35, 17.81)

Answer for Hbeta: 0.196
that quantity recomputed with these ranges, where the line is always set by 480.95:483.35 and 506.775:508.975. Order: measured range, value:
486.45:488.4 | 0.12 nm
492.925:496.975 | -0.07 nm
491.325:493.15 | 0.03 nm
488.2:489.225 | 0.04 nm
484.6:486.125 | 0.13 nm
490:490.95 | -0.02 nm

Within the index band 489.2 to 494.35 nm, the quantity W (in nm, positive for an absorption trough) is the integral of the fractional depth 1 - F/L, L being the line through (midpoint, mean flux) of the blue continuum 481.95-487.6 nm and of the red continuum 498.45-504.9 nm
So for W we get -0.26 nm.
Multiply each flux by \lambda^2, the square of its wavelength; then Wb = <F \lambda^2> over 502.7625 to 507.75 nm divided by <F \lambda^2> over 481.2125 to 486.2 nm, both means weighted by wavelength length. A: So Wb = 1.1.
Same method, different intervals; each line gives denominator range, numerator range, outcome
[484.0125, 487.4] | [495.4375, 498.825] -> 1.09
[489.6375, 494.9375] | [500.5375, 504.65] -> 0.96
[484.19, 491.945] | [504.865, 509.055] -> 1.08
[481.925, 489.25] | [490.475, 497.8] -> 1.07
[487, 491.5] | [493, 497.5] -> 1.04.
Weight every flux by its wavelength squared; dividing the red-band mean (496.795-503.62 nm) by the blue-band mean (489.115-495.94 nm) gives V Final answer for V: 0.97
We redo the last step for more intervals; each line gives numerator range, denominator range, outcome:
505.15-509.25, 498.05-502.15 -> 1.06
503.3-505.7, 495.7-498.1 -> 0.99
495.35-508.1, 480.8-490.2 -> 1.04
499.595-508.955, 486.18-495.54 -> 1.01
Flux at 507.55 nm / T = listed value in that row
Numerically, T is 17.34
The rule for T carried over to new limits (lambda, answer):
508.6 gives 18.09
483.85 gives 19.01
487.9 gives 18.13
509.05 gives 17.87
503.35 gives 17.48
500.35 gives 17.41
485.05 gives 17.54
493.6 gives 18.46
